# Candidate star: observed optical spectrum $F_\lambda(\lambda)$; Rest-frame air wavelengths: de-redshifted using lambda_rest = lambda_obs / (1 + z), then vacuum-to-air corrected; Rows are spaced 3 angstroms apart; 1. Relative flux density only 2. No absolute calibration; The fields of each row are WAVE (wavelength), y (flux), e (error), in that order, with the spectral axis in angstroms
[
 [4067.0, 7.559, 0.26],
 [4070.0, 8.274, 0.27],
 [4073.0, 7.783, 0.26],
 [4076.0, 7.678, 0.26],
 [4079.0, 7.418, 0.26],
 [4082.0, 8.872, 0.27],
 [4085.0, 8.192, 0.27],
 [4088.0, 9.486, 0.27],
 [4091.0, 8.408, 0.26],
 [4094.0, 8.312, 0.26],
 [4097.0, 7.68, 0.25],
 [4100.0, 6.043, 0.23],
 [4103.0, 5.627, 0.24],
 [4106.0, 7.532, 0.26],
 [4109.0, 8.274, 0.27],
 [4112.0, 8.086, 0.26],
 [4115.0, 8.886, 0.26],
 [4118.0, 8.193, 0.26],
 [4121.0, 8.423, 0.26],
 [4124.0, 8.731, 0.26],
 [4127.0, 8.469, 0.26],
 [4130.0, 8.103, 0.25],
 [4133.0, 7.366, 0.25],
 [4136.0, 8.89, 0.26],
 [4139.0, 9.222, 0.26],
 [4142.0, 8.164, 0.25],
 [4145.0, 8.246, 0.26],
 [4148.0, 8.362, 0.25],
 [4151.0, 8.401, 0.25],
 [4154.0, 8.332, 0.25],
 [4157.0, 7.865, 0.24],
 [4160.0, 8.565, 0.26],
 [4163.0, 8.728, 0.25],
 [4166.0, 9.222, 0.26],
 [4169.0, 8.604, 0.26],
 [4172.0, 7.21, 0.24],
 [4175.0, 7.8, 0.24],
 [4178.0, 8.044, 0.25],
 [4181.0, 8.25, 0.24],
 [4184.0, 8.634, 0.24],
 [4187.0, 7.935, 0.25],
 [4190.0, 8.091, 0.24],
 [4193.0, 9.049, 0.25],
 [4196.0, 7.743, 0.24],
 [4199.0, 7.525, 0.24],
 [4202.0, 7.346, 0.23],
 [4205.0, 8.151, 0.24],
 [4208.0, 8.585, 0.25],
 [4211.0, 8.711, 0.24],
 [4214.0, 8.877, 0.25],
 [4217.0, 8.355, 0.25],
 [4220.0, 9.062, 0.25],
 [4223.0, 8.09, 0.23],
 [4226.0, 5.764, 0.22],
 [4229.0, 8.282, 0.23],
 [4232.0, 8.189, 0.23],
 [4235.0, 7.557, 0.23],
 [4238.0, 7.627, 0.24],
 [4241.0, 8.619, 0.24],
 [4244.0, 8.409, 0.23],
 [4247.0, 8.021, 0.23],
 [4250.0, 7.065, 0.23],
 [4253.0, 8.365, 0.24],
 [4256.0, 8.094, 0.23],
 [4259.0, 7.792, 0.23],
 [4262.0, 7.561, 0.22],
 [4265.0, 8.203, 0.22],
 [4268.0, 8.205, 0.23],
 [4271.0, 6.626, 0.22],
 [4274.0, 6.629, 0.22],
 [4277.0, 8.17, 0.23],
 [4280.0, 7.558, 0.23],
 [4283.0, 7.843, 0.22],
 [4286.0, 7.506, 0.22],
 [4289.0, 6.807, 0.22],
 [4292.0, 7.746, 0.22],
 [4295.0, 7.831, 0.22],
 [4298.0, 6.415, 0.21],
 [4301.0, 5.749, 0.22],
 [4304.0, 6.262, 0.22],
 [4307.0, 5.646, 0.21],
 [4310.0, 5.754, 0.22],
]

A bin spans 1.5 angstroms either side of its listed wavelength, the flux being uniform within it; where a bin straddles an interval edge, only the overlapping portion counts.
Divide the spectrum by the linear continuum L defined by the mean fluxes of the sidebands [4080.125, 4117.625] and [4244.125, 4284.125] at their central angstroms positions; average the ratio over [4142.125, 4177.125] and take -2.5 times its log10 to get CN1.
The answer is -0.06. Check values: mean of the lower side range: 7.95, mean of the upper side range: 7.73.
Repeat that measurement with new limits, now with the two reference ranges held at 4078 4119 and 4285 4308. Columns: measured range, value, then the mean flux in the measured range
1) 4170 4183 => -0.06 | 7.89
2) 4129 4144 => -0.09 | 8.35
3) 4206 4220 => -0.19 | 8.66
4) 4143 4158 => -0.09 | 8.25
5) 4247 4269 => -0.13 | 7.9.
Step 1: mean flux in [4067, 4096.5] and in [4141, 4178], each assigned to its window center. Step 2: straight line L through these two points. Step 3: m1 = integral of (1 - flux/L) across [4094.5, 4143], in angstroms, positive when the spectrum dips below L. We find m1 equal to 1.5 angstroms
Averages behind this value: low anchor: 8.21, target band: 7.99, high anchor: 8.28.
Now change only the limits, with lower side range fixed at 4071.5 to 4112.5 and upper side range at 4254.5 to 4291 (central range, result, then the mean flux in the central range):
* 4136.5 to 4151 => -1.4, 8.52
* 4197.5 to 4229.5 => -1.7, 8.06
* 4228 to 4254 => -1.3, 8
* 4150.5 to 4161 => -0.7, 8.27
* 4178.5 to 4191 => -0.9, 8.22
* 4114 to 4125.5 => -1.1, 8.54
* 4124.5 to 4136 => -0.6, 8.16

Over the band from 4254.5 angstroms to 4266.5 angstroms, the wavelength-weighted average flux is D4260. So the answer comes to 7.91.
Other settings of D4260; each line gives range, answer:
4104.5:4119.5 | 8.19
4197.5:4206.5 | 7.67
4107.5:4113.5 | 8.18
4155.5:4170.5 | 8.6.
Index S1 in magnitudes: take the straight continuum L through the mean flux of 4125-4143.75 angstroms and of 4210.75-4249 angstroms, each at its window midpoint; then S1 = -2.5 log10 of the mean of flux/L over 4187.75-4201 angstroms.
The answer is 0.02 mag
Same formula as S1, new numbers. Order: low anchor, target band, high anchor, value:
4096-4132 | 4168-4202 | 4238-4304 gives -0.05 mag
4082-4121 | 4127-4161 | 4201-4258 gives -0.04 mag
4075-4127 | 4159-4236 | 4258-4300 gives -0.06 mag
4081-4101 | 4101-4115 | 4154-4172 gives 0.10 mag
